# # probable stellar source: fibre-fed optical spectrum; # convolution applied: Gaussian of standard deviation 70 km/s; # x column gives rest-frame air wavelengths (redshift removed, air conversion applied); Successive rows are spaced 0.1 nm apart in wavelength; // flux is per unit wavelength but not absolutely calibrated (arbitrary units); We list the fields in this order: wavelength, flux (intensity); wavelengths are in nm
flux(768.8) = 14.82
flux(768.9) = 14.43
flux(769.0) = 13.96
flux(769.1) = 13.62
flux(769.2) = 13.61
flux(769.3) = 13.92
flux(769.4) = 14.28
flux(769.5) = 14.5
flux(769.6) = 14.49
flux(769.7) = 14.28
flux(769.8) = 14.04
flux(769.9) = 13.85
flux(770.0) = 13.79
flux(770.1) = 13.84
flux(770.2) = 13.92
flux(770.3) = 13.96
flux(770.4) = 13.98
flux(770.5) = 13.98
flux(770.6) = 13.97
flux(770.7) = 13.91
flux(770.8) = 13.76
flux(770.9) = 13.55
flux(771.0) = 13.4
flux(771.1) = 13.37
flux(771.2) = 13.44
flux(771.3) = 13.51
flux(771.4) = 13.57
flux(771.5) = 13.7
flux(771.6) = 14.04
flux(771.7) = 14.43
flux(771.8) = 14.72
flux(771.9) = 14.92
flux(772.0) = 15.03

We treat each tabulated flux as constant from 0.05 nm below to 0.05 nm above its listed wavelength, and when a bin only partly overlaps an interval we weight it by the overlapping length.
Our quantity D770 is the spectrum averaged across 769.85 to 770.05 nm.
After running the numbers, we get 13.8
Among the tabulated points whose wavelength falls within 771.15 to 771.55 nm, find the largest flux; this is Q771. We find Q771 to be 13.7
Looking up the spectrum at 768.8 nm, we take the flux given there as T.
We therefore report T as 14.82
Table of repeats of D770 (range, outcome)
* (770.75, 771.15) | 13.5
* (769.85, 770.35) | 13.9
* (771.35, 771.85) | 14.1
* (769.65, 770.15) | 14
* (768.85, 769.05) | 14.2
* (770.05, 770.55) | 13.9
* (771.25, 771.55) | 13.6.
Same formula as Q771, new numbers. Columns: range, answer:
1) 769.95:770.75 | 13.98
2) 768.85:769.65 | 14.5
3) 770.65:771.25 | 13.91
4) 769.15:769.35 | 13.92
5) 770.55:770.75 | 13.97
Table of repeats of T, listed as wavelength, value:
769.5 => 14.5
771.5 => 13.7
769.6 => 14.49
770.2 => 13.92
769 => 13.96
